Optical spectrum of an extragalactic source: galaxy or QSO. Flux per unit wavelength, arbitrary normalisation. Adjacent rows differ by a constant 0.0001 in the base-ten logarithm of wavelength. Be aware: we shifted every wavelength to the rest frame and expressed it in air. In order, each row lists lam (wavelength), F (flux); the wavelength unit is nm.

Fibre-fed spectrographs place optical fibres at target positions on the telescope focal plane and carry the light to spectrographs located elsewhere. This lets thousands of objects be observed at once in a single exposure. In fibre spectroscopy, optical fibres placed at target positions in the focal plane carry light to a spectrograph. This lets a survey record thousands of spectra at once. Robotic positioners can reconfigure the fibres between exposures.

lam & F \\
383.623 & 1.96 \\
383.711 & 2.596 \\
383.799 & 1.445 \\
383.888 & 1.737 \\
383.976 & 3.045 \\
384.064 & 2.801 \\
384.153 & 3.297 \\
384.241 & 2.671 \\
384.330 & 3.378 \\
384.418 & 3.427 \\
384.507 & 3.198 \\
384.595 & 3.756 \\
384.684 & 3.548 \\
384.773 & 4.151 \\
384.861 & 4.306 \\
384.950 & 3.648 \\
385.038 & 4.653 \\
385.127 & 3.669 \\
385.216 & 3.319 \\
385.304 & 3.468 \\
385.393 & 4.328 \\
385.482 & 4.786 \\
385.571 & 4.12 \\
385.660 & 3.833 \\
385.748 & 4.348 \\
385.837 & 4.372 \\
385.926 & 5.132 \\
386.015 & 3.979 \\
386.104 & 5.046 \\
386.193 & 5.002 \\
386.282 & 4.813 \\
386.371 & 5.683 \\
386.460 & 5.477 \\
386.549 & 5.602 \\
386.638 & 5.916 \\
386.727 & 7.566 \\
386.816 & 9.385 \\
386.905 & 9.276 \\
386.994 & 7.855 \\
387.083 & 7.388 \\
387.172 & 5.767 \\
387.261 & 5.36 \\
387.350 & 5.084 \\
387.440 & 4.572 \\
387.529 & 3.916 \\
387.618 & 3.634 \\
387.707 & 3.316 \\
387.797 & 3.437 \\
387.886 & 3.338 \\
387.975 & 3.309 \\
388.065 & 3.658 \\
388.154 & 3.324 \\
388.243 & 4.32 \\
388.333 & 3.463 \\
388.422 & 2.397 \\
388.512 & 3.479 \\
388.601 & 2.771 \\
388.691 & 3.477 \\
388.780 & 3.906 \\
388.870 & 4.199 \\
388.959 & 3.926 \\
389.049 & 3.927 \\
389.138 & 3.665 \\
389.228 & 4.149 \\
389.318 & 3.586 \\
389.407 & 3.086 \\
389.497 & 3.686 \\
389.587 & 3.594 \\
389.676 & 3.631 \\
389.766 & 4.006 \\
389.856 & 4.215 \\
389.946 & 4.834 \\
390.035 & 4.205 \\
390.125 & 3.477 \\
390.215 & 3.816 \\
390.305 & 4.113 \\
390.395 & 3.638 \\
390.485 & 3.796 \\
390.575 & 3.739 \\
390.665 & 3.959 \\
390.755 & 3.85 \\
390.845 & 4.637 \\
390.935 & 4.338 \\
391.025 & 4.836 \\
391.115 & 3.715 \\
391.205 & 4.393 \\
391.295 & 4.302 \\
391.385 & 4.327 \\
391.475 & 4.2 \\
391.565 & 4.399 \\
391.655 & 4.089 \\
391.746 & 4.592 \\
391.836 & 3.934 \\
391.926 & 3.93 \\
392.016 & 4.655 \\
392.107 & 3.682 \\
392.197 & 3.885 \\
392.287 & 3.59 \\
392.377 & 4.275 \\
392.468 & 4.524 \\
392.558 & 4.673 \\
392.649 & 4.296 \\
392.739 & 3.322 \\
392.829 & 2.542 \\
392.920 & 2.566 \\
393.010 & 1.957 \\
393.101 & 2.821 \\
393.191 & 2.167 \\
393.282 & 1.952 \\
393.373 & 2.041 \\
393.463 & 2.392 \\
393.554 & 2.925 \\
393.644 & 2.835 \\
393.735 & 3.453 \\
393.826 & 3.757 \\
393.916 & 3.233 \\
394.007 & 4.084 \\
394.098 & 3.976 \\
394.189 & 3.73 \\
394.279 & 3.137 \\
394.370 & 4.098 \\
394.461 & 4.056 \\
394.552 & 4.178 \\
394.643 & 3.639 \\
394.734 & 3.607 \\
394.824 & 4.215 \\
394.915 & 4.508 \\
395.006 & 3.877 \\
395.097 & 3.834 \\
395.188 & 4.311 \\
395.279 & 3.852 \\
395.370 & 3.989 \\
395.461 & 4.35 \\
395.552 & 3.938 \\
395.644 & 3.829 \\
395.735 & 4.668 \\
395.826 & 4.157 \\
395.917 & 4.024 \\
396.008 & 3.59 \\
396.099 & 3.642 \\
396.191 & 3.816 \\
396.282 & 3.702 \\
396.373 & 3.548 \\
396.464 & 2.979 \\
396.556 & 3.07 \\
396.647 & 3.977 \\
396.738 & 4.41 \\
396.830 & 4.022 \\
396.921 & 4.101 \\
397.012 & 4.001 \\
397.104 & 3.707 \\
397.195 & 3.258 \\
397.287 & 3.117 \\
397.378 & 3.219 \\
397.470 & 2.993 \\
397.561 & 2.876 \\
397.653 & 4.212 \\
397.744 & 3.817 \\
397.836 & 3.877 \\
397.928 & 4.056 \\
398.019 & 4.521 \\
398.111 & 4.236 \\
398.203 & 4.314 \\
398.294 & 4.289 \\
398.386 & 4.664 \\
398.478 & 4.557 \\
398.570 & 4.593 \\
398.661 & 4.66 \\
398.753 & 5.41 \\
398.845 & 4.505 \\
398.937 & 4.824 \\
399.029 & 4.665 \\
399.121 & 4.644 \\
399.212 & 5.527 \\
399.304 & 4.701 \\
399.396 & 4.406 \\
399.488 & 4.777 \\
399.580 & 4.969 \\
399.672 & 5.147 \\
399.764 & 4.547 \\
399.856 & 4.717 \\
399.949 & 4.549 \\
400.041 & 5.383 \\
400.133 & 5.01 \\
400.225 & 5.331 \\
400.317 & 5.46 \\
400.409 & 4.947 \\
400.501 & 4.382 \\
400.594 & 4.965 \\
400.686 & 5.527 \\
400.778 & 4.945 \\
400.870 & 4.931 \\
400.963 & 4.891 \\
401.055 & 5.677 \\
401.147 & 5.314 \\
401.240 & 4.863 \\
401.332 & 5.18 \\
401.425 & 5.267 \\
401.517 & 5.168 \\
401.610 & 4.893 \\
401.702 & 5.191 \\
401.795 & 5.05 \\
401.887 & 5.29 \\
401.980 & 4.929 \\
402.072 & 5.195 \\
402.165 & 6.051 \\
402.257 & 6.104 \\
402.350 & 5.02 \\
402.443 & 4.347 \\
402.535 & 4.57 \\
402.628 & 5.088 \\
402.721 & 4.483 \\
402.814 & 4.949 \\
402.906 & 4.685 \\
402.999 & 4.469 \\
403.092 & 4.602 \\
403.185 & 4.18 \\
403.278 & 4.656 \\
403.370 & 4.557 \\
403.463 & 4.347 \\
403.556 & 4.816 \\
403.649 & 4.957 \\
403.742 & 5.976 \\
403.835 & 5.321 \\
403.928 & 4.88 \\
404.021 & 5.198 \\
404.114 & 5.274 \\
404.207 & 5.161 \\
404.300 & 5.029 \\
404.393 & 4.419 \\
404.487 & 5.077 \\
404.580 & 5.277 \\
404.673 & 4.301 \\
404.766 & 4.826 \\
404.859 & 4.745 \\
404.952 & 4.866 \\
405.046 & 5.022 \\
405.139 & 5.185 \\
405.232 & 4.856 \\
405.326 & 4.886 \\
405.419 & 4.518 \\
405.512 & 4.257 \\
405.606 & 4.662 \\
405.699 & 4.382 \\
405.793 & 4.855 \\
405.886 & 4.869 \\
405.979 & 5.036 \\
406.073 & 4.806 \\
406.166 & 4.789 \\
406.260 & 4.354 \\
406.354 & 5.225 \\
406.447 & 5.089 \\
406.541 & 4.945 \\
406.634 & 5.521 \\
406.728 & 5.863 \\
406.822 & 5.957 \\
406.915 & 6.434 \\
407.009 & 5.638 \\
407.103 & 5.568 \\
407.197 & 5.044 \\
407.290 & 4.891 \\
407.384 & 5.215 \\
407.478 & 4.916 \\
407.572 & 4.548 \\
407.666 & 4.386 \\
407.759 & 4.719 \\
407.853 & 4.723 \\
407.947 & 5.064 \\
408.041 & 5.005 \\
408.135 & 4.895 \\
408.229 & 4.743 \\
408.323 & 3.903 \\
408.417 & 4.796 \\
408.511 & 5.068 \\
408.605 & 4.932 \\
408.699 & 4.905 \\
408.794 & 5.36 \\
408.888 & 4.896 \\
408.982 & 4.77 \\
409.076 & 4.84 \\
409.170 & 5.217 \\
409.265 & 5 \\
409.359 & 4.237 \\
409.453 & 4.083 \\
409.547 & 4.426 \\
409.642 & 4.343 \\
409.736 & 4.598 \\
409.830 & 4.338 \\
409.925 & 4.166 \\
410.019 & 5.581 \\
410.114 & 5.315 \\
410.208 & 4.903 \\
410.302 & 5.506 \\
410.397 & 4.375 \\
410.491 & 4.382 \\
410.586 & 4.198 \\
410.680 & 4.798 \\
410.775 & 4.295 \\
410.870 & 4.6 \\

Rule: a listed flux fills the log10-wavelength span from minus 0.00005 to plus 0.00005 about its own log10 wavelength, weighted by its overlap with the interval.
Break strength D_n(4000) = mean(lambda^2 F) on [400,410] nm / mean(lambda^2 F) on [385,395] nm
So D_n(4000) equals 1.30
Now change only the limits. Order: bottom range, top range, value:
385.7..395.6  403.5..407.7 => 1.32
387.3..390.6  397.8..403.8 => 1.38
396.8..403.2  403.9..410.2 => 1.09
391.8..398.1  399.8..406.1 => 1.41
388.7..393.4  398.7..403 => 1.38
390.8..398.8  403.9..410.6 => 1.36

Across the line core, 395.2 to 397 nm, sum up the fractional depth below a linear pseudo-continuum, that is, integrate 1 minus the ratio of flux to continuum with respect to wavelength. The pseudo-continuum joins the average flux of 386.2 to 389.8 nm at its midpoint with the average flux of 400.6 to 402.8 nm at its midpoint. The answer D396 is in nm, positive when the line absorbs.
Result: 0.37 nm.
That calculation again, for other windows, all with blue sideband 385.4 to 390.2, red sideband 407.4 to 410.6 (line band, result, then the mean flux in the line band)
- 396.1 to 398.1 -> 0.40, 3.69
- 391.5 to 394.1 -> 0.63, 3.46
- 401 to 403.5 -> -0.16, 4.97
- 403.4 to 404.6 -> -0.09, 5.04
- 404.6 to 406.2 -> -0.02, 4.77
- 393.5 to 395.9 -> 0.39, 3.85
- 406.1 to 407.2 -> -0.15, 5.37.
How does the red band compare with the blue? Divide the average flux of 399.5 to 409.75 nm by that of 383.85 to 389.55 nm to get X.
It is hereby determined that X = 1.15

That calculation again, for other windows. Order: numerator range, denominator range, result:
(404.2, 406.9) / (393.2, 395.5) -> 1.38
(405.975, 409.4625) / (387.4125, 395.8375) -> 1.33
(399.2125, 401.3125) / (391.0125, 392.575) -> 1.19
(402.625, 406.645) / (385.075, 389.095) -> 1.04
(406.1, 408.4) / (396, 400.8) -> 1.17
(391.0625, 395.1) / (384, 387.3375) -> 0.76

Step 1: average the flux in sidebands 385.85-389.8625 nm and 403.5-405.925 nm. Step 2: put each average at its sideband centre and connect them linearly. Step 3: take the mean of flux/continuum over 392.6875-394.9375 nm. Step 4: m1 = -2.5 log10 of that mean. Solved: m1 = 0.40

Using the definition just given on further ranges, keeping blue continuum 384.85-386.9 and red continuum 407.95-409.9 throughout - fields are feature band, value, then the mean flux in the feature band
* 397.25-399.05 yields 0.16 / 4.17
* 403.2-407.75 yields -0.05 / 4.98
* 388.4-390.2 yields 0.31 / 3.73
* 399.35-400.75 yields -0.03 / 4.94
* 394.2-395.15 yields 0.24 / 3.91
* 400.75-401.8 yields -0.07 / 5.12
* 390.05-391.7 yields 0.20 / 4.09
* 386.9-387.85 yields -0.06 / 5.24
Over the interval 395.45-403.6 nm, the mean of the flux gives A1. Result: 4.53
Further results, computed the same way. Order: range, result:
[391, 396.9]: 3.74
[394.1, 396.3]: 3.95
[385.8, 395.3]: 4.11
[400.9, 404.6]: 5.01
